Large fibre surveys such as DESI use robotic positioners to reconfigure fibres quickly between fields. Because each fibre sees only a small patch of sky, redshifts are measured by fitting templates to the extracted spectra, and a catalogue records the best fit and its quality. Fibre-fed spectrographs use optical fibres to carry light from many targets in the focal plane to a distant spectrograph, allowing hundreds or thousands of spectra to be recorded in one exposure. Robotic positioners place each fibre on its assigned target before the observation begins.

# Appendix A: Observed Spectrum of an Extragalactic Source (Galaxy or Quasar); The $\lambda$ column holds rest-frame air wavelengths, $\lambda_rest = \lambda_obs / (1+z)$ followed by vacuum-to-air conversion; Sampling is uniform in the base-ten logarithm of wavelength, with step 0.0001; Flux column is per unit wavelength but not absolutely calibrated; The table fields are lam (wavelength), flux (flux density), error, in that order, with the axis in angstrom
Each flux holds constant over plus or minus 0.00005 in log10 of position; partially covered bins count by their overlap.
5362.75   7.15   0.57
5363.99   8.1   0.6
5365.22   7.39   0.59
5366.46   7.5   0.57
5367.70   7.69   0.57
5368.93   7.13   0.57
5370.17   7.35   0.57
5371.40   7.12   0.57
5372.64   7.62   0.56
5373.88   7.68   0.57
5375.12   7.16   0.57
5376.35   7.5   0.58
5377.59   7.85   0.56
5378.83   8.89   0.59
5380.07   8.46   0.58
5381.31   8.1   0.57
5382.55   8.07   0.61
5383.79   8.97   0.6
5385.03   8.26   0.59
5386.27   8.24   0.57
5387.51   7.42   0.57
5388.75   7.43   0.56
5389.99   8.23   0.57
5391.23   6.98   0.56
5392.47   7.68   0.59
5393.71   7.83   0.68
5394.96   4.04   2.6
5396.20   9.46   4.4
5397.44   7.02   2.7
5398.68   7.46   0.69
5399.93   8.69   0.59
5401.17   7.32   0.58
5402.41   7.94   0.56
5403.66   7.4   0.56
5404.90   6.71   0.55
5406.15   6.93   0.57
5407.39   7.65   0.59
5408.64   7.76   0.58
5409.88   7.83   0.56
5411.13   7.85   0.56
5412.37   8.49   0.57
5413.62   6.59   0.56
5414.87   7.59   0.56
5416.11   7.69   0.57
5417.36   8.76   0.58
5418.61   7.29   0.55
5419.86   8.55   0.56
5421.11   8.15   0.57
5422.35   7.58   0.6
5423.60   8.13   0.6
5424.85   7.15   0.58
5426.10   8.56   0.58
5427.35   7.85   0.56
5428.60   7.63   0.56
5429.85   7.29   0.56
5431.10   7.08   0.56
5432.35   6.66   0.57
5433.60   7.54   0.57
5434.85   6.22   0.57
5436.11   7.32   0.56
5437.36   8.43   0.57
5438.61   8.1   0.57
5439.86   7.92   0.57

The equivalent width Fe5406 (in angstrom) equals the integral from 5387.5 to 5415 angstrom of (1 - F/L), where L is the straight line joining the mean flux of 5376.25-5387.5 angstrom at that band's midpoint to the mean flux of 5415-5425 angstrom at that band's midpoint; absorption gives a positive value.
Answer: 2.02 angstrom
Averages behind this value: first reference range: 8.24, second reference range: 7.94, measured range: 7.49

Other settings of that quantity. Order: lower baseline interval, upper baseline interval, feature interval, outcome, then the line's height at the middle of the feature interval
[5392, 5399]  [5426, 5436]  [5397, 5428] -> -2.0 angstrom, 7.26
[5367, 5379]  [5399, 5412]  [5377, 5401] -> -0.8 angstrom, 7.59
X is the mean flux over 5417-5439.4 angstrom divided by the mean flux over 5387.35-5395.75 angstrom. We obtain 1.1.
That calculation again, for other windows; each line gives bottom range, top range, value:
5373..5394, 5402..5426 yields 0.97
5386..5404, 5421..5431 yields 1.03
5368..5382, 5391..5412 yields 0.97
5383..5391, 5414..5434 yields 0.96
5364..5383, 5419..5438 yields 0.99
